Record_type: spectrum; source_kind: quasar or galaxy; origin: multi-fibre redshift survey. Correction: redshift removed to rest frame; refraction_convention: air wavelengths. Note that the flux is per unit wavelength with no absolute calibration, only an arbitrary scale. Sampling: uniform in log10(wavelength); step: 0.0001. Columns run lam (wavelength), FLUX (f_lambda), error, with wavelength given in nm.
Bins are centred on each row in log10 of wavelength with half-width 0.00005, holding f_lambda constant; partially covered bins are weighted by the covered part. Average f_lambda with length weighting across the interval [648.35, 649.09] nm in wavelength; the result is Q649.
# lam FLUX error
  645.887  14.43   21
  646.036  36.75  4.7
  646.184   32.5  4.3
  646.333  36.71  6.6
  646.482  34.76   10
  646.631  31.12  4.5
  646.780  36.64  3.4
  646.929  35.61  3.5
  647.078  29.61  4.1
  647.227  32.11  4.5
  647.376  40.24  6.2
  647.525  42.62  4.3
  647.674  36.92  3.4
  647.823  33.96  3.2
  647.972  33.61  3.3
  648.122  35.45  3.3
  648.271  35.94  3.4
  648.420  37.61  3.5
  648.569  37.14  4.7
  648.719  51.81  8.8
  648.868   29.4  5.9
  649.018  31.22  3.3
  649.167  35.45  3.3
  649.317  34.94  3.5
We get 37.4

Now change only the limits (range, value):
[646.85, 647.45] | 34.4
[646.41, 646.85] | 34.1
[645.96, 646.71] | 34.3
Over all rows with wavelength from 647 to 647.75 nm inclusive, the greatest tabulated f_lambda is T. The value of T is 42.62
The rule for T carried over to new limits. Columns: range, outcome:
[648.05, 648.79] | 51.81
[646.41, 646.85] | 36.64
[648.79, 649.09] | 31.22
